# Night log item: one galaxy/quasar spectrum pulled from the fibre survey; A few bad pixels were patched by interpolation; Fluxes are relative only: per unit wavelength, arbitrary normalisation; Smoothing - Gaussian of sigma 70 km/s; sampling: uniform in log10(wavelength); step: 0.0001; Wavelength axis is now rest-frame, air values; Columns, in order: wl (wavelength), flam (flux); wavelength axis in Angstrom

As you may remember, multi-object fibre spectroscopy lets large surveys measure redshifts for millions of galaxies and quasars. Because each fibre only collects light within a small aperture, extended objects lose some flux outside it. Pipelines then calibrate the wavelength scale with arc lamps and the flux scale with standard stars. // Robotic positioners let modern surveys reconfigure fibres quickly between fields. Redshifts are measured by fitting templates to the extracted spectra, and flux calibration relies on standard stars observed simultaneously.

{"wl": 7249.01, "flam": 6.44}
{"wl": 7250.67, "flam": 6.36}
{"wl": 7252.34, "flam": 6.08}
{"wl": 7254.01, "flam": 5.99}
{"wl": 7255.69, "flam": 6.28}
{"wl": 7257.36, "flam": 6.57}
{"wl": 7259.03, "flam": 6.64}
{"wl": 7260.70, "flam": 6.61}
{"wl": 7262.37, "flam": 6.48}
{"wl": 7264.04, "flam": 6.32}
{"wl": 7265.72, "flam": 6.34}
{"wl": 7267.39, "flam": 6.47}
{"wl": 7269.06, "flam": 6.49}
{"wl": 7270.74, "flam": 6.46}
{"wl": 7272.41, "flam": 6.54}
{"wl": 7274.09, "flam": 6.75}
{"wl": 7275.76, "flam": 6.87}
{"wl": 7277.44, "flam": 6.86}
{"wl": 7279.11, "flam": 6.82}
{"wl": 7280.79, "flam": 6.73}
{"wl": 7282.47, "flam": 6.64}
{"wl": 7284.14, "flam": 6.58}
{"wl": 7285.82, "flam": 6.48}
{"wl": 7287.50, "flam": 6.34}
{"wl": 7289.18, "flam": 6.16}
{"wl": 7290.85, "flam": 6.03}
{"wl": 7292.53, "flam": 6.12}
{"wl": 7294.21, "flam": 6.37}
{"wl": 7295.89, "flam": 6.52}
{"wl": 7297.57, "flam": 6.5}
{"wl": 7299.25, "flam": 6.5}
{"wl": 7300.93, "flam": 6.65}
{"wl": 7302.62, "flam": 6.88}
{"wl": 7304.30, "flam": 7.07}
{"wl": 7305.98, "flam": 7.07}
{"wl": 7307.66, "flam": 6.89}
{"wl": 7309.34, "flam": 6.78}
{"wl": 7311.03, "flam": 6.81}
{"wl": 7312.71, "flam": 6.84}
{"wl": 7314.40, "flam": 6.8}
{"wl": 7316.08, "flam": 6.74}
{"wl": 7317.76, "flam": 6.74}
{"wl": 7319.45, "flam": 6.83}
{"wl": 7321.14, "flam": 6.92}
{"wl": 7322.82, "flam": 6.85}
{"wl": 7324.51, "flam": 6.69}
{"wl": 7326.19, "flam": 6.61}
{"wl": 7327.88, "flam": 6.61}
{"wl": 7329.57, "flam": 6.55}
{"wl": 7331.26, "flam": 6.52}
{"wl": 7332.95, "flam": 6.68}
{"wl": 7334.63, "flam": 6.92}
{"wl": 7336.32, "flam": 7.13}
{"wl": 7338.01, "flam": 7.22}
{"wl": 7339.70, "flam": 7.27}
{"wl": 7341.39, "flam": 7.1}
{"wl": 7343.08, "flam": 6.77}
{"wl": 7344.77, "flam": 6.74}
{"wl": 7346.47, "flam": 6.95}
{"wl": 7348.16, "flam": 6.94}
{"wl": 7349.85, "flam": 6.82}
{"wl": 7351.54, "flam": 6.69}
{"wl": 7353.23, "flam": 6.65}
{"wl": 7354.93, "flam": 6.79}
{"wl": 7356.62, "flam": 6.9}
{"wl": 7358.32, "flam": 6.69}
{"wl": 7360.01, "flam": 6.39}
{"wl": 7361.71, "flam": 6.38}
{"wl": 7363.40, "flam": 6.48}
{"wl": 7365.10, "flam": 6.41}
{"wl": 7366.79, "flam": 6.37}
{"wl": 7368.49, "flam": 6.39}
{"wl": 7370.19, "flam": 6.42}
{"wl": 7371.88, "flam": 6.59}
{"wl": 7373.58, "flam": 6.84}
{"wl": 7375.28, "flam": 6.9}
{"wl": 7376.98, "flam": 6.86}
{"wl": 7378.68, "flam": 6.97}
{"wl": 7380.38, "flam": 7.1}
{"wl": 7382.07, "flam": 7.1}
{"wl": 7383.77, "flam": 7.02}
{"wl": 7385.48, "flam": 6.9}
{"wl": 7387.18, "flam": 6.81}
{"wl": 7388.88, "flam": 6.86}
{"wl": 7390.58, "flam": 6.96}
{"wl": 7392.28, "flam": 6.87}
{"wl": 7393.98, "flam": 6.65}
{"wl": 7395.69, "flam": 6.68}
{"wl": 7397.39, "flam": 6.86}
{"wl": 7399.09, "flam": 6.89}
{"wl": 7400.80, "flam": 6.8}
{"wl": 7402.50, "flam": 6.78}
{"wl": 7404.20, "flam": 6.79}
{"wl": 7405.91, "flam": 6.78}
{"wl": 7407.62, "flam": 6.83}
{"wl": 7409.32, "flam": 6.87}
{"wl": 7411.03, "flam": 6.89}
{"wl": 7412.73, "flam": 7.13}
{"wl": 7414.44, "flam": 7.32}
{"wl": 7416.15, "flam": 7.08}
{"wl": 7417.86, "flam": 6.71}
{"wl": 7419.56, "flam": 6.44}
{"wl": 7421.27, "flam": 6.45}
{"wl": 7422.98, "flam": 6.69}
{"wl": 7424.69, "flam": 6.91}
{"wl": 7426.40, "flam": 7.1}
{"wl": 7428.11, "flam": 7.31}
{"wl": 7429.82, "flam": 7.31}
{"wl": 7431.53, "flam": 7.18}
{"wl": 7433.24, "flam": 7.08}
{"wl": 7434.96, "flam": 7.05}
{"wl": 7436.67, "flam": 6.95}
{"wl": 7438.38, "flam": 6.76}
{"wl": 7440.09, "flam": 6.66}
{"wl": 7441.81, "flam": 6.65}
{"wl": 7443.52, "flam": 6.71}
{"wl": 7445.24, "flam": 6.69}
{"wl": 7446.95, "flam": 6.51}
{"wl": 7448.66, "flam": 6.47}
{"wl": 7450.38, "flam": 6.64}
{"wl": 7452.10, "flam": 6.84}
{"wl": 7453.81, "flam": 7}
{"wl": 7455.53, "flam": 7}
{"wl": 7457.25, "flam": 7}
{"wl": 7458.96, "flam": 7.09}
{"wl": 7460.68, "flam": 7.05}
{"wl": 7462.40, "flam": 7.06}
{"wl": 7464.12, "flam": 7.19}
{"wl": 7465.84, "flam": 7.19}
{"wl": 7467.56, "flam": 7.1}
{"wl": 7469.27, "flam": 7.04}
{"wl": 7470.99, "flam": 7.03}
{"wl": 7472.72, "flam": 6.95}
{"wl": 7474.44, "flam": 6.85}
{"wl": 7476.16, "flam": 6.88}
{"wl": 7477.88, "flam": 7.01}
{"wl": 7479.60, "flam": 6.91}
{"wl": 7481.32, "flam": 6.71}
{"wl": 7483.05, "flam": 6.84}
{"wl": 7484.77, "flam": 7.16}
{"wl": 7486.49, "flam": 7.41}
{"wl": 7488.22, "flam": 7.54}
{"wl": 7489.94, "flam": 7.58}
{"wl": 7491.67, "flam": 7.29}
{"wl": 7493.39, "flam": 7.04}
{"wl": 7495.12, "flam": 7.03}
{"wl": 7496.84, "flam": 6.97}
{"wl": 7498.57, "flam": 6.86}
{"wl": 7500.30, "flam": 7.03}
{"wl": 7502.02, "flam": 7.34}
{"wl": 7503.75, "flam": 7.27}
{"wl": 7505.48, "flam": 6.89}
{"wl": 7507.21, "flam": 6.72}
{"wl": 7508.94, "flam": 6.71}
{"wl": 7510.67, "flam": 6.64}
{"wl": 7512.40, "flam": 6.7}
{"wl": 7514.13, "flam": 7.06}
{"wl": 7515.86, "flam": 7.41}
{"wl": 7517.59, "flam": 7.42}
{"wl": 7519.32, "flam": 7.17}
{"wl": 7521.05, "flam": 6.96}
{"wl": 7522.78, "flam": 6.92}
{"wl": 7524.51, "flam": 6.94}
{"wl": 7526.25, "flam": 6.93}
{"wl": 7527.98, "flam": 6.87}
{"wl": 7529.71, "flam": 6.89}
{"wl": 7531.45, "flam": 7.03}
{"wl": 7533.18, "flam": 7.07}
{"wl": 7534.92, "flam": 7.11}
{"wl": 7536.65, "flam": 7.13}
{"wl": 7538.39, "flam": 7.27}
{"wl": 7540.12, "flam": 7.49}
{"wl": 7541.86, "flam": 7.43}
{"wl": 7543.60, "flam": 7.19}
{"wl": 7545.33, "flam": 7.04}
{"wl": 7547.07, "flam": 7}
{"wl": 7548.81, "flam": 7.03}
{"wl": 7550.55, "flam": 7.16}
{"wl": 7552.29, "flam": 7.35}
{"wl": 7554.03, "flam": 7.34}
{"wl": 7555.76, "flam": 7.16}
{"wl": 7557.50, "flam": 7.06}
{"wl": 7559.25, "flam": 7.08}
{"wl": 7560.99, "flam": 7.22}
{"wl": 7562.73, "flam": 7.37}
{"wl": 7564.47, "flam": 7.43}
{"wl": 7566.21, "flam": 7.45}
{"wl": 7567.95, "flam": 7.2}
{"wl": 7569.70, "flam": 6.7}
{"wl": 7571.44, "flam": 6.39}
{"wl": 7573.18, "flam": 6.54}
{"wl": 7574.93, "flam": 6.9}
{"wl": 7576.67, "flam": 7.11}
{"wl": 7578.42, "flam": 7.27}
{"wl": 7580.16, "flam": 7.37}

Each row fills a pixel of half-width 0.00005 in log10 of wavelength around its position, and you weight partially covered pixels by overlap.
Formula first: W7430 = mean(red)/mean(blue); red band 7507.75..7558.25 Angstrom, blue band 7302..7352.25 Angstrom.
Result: 1.03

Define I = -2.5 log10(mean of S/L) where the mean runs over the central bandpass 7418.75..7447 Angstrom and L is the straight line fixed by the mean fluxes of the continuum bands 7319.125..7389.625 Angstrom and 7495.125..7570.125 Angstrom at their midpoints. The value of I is 0.01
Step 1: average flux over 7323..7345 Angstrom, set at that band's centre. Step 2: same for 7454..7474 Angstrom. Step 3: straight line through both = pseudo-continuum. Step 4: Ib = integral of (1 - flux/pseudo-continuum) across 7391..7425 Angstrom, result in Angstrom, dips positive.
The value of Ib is 0.7 Angstrom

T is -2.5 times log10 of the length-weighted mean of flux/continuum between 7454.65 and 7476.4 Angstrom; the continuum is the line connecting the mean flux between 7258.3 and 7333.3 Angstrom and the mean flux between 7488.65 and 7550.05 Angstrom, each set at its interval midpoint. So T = -0.01 mag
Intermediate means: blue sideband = 6.63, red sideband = 7.07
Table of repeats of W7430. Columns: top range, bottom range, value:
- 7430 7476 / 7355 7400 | 1.03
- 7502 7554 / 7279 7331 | 1.06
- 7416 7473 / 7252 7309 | 1.06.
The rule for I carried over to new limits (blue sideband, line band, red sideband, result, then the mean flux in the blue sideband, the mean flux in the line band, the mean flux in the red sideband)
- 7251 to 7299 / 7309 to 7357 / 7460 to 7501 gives -0.030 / 6.46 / 6.82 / 7.07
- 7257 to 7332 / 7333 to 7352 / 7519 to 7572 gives -0.038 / 6.62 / 6.96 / 7.11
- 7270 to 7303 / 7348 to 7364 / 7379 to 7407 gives 0.014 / 6.54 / 6.67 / 6.87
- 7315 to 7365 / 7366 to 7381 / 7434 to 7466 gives 0.015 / 6.77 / 6.71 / 6.86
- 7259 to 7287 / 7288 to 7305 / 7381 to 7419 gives 0.029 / 6.59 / 6.47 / 6.89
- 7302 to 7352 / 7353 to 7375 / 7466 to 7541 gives 0.053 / 6.85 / 6.57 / 7.05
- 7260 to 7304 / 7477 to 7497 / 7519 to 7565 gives -0.020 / 6.53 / 7.13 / 7.13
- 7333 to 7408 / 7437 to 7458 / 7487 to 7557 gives 0.033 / 6.8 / 6.75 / 7.1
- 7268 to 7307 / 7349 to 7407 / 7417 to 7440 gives 0.008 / 6.59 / 6.75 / 6.91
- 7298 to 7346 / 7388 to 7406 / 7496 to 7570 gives 0.017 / 6.83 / 6.81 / 7.1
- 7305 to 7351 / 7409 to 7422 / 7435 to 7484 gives 0.001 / 6.84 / 6.87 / 6.89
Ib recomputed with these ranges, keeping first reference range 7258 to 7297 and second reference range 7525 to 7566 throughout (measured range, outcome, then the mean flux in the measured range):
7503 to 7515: 0.37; 6.85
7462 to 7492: -0.43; 7.09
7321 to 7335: -0.12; 6.69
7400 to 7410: 0.02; 6.81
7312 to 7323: -0.35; 6.81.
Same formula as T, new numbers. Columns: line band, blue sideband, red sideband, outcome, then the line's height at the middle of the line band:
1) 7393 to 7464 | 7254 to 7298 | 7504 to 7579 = -0.01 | 6.82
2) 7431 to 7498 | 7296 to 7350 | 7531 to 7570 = 0.01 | 7.05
